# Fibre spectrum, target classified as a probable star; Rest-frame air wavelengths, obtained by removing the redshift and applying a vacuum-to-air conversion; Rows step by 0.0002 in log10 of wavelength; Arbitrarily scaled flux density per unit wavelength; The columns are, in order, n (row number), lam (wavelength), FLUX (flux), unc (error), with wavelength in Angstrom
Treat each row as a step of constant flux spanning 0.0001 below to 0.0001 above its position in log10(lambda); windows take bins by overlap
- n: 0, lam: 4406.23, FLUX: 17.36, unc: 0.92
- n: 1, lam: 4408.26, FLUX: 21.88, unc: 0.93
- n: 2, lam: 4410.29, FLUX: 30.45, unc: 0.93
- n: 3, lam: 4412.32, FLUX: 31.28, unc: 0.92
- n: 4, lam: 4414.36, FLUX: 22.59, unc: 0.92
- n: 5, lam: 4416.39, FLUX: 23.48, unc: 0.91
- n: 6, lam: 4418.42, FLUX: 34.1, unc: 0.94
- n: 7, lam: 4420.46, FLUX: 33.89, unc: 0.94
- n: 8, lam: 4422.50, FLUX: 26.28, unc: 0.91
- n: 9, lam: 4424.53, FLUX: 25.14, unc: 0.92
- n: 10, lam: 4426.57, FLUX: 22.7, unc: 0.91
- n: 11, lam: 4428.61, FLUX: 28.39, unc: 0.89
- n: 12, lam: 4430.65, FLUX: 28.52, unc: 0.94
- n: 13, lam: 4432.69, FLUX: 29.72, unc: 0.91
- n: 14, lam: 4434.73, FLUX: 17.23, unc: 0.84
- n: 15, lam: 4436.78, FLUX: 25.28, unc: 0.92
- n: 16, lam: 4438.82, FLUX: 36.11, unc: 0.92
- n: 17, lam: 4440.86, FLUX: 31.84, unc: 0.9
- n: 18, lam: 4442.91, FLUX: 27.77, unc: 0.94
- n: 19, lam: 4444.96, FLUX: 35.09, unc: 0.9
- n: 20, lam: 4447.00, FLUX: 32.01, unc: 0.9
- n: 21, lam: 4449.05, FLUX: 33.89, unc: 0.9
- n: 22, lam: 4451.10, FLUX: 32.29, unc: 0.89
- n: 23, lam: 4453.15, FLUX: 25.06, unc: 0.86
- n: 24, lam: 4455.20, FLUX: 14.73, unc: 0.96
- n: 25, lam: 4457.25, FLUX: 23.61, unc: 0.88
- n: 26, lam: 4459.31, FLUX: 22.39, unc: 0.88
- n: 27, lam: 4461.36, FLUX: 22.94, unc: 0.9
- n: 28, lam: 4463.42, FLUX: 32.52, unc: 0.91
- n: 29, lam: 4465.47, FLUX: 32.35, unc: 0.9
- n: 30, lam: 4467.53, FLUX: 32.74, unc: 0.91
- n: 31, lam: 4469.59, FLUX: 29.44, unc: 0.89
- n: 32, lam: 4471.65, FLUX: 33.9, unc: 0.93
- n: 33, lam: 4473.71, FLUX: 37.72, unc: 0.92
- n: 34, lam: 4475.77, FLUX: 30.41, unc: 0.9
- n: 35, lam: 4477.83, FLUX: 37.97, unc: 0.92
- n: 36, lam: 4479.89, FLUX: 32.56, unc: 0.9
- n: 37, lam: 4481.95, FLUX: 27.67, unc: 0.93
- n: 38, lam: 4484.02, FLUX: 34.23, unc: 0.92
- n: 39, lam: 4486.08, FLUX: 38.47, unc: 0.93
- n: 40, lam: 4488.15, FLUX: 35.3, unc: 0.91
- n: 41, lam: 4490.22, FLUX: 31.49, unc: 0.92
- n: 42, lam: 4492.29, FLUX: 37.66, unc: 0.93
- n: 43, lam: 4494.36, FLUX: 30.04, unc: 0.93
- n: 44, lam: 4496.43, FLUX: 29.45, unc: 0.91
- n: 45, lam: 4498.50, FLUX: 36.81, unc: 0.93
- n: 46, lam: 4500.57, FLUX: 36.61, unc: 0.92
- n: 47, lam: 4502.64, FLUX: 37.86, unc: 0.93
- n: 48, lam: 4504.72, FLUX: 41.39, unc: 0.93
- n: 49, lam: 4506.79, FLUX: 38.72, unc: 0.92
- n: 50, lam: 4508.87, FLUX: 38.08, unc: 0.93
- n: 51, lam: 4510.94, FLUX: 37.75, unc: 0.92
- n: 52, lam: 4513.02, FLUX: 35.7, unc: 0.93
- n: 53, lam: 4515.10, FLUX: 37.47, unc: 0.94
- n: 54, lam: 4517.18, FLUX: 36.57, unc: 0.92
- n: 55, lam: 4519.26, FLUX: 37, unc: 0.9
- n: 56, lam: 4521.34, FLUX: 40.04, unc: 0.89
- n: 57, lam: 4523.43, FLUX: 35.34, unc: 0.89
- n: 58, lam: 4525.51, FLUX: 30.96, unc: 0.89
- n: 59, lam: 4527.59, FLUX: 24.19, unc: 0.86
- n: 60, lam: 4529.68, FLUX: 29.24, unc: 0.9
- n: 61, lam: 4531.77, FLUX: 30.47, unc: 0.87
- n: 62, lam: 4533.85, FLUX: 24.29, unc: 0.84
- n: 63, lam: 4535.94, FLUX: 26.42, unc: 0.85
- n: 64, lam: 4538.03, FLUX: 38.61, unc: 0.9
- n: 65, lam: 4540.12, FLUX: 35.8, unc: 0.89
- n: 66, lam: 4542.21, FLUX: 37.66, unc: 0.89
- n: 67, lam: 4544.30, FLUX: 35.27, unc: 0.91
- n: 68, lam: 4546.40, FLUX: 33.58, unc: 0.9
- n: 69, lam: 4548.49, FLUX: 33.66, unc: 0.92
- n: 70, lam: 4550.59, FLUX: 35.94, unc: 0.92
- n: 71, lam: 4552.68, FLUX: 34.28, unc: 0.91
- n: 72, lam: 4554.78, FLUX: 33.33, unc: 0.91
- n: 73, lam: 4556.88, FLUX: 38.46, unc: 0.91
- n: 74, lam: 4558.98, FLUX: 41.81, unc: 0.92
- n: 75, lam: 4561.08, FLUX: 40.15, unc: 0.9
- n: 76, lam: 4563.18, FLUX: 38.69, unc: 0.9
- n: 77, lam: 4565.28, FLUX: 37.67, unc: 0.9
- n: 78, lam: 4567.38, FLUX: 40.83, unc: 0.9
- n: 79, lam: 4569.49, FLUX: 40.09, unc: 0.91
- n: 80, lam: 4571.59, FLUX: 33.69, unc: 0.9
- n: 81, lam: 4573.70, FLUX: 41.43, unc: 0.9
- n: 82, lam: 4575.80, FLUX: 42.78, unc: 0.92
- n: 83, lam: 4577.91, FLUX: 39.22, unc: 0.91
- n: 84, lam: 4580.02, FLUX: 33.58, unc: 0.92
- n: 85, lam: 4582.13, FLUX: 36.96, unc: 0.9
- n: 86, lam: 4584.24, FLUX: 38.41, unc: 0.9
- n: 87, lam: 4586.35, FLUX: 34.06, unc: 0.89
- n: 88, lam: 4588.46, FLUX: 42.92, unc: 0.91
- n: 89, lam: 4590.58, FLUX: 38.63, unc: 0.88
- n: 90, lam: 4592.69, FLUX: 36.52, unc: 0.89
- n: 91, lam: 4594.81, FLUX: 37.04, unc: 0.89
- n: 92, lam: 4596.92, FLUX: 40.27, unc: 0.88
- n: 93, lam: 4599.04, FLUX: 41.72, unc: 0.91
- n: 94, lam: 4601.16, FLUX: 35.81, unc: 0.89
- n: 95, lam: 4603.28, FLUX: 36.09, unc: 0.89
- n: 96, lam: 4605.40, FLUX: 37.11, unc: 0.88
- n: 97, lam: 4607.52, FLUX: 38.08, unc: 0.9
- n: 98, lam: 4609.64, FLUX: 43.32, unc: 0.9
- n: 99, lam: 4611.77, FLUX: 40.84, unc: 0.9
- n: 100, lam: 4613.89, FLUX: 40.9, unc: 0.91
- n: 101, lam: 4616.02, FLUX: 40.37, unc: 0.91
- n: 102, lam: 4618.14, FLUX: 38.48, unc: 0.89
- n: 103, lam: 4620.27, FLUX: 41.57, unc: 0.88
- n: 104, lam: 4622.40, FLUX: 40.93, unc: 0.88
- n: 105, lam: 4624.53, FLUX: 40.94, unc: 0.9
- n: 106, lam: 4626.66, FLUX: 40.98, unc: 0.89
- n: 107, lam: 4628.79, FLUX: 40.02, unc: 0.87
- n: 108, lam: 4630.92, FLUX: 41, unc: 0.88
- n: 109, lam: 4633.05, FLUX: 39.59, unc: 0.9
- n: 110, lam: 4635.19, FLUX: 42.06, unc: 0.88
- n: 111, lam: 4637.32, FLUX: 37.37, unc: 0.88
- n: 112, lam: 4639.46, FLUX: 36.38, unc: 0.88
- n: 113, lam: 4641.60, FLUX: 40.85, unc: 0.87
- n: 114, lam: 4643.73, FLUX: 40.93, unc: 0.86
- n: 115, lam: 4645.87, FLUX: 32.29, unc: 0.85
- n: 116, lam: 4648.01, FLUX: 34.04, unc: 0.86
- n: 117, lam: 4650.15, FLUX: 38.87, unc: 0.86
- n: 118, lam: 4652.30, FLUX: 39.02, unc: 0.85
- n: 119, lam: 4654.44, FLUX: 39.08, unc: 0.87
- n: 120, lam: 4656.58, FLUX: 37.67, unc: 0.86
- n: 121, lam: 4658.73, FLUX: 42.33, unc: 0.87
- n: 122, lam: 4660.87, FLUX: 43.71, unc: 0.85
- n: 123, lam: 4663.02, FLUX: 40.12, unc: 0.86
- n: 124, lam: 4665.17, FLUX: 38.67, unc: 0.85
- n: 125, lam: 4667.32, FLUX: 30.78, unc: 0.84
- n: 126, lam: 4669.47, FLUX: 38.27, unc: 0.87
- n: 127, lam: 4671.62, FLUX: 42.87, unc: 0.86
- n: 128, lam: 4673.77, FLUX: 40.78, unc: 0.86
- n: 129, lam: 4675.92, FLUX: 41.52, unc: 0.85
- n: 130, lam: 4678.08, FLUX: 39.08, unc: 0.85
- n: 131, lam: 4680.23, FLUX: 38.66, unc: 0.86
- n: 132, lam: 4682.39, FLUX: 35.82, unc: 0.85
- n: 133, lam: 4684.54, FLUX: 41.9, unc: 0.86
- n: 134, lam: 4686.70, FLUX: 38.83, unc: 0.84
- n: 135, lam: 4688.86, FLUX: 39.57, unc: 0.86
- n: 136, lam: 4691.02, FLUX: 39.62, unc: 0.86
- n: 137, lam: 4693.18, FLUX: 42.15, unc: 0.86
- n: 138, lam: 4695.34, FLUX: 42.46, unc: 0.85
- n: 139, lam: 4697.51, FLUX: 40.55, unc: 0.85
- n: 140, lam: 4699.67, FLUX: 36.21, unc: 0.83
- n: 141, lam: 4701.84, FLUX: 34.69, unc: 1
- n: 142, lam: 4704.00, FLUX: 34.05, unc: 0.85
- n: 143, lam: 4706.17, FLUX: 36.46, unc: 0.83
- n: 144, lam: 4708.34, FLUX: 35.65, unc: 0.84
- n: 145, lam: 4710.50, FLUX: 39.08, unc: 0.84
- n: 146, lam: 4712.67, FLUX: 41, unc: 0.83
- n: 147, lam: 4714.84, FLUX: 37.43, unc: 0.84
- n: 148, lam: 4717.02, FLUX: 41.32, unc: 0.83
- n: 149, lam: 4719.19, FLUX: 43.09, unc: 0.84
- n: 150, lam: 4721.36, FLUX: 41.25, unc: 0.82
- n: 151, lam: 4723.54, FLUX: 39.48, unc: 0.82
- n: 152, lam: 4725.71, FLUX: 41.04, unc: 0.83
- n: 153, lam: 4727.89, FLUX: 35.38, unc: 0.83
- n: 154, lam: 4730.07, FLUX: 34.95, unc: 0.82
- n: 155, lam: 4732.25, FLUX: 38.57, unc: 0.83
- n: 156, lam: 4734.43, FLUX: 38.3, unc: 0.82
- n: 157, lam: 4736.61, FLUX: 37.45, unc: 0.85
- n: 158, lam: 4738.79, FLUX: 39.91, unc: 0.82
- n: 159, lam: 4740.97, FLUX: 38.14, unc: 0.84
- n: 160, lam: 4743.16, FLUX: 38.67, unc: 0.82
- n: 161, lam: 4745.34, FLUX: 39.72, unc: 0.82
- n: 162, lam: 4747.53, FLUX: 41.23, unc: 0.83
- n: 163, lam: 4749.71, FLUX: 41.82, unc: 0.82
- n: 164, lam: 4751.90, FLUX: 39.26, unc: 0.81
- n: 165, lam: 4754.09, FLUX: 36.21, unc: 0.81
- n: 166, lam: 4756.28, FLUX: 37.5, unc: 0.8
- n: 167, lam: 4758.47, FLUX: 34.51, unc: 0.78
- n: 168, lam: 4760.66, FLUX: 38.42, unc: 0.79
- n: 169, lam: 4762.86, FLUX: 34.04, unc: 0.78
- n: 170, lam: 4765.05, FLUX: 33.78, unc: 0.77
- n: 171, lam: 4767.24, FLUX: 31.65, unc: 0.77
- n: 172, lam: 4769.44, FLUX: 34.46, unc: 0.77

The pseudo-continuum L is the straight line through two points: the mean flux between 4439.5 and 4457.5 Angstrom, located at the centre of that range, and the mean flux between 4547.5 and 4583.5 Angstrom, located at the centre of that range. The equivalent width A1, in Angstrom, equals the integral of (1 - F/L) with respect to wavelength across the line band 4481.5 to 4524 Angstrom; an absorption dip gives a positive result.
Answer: -3.86 Angstrom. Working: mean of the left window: 28.8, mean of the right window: 37.8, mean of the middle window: 36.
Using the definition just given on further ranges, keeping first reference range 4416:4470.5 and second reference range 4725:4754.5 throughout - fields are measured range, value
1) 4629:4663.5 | -3.7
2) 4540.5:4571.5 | -4.8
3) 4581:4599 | -2.7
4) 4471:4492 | -3.3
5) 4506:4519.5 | -2.9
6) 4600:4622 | -3.4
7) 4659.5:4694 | -2.9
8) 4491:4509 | -3.5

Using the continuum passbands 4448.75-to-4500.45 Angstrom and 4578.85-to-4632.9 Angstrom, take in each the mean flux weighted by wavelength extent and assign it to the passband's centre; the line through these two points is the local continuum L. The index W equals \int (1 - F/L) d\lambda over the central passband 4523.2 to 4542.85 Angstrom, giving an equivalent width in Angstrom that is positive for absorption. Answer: 2.1 Angstrom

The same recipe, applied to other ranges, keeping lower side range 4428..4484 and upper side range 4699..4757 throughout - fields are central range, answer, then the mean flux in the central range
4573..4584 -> -1.7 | 38.7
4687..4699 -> -1.1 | 40.6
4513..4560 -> -2.9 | 34.1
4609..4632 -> -3.9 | 40.8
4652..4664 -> -1.4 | 40.4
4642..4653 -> -0.4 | 37.2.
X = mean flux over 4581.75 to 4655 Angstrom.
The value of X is 39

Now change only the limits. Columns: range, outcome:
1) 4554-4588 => 38.3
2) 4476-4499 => 33.6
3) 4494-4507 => 36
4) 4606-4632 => 40.6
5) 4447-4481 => 29.7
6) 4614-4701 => 39.4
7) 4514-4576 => 35.4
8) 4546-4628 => 38.5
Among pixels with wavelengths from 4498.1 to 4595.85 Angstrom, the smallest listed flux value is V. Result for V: 24.19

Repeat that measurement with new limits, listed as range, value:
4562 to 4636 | 33.58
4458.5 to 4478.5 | 22.39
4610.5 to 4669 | 30.78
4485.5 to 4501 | 29.45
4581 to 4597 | 34.06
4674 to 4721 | 34.05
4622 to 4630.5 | 40.02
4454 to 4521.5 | 14.73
